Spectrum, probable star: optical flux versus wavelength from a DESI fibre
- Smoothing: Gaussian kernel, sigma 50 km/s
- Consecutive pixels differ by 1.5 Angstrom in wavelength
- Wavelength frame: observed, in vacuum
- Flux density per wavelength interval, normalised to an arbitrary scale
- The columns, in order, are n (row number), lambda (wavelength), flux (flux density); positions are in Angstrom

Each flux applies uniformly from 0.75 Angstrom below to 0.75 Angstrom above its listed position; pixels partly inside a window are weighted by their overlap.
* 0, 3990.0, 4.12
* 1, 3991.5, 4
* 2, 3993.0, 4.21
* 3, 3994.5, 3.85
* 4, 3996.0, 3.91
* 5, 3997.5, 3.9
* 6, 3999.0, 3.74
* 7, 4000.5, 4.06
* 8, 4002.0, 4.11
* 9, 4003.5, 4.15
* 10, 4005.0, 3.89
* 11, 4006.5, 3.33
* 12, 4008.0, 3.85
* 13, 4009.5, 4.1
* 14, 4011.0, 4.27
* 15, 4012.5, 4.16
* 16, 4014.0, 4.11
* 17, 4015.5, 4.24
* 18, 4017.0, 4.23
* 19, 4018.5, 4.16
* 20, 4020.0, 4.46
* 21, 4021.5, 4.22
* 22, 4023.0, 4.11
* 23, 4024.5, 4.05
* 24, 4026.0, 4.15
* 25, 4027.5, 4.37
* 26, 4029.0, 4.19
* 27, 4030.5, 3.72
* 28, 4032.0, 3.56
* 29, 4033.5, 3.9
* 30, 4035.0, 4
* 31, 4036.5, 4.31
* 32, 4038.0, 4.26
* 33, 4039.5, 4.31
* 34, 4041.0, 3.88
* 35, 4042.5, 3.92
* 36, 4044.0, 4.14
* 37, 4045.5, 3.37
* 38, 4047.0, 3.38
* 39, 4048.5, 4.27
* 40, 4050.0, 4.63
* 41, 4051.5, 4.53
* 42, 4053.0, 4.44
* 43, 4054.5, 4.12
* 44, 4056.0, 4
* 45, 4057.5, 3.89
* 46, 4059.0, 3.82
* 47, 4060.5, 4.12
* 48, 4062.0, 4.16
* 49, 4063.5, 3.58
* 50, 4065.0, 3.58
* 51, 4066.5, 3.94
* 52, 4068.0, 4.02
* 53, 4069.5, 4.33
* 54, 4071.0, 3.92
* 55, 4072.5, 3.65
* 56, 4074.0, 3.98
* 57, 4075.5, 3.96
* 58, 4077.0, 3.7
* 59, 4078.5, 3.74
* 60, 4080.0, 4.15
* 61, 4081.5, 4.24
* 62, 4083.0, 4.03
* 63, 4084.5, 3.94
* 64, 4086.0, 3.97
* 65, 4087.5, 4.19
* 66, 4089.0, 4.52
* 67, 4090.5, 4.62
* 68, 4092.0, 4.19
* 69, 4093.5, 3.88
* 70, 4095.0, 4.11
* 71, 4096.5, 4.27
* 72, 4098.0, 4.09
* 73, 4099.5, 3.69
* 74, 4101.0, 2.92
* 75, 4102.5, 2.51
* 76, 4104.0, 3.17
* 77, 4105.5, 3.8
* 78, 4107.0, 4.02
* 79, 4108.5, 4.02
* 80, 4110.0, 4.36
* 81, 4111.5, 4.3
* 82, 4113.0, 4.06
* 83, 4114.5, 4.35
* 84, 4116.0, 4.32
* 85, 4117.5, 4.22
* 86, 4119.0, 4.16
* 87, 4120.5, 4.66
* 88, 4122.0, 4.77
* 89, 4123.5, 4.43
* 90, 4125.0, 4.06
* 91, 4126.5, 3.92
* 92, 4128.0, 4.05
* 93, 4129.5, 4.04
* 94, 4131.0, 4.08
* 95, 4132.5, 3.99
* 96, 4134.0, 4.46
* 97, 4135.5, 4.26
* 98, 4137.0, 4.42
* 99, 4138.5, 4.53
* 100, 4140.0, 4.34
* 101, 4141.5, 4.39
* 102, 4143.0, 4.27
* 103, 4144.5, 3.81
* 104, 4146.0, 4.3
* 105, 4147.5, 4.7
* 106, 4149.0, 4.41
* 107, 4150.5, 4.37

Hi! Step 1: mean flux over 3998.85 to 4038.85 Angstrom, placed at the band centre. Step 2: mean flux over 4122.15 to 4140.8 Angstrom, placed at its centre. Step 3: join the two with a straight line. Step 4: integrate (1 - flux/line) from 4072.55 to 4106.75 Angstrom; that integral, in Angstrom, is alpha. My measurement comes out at 2.3 Angstrom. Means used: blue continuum 4.07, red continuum 4.23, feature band 3.89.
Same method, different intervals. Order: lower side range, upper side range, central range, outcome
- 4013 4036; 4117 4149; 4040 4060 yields 0.5 Angstrom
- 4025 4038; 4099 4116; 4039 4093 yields -1.6 Angstrom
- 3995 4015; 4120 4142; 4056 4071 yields 0.6 Angstrom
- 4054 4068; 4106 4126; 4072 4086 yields 0.3 Angstrom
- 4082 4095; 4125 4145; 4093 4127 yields 1.4 Angstrom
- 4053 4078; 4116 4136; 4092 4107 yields 1.6 Angstrom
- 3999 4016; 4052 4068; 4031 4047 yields 0.2 Angstrom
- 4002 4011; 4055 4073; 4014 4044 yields -1.4 Angstrom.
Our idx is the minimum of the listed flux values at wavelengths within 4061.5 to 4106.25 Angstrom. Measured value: 2.51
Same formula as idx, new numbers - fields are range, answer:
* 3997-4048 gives 3.33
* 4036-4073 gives 3.37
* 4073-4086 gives 3.7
